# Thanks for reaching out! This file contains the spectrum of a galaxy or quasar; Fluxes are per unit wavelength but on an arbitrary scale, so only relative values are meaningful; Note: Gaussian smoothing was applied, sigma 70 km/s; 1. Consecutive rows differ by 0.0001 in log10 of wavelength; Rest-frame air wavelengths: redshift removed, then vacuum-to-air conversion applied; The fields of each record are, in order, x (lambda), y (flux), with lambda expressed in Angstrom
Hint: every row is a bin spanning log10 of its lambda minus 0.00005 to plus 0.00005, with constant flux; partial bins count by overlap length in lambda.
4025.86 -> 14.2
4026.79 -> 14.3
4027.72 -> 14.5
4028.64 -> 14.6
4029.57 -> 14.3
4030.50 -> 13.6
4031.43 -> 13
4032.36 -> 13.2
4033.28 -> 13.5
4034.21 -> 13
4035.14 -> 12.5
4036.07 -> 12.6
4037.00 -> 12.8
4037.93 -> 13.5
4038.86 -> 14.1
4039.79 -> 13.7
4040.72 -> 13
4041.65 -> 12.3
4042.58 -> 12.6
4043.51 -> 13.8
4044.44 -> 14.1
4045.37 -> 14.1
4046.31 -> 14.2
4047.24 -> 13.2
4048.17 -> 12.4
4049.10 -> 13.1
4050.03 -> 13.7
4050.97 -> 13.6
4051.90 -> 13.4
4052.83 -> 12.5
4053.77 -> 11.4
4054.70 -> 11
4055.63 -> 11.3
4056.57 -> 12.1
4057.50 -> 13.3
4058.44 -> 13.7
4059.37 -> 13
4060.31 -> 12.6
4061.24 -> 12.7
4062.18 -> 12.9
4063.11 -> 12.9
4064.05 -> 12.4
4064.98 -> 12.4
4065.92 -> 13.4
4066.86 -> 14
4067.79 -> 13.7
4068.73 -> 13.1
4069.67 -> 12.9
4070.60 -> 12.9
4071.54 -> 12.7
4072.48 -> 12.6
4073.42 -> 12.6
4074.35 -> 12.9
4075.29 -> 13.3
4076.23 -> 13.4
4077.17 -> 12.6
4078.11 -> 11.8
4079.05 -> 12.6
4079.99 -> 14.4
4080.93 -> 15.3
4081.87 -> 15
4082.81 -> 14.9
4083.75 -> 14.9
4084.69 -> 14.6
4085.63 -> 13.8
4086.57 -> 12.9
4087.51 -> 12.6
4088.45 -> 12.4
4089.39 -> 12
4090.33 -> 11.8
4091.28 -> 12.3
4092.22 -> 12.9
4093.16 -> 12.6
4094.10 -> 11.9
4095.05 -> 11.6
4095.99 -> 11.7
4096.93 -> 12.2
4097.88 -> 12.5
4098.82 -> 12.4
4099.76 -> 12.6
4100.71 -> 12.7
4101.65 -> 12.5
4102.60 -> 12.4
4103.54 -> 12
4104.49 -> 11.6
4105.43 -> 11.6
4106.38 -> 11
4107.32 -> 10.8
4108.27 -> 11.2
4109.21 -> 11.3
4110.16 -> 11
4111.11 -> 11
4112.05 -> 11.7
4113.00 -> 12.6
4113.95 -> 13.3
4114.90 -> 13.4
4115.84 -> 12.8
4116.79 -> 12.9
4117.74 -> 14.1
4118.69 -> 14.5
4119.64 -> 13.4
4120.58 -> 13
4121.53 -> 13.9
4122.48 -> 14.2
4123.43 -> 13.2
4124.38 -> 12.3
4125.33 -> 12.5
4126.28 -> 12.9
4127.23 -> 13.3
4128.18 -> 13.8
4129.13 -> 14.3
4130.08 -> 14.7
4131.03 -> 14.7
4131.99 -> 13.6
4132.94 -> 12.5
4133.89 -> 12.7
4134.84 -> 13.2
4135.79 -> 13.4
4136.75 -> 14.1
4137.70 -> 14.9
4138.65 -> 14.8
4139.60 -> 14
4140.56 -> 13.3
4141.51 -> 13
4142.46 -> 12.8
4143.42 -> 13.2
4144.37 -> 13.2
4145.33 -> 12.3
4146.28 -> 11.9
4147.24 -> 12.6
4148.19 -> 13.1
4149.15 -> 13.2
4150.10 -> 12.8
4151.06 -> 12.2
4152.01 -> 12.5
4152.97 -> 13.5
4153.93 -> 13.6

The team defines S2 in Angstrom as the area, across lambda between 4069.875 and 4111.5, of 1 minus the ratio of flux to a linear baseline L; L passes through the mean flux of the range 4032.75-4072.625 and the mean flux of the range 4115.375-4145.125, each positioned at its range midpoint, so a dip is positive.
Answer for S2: 2.05 Angstrom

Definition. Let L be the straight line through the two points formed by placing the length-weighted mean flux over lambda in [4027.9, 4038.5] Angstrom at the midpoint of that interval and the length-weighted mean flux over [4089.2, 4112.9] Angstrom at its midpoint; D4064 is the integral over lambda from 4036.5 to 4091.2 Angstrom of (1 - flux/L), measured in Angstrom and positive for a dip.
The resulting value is -1.8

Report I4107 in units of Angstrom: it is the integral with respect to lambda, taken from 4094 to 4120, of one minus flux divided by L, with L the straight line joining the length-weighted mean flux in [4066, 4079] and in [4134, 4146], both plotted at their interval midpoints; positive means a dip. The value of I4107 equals 1.9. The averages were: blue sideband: 13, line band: 12.2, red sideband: 13.5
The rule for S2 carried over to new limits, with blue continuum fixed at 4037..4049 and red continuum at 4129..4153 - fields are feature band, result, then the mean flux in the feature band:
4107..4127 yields 0.96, 12.7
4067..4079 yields 0.42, 12.9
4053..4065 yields 0.84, 12.4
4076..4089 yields -0.29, 13.7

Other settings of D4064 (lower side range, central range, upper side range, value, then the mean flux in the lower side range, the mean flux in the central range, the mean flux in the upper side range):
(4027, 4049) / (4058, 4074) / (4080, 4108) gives 0.1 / 13.4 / 13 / 12.7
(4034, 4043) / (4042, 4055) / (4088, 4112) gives -0.3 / 13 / 13.1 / 11.9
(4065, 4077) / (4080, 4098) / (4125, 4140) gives 0.2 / 13.1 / 13.1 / 13.7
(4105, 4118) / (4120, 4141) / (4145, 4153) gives -2.2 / 12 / 13.6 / 12.6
